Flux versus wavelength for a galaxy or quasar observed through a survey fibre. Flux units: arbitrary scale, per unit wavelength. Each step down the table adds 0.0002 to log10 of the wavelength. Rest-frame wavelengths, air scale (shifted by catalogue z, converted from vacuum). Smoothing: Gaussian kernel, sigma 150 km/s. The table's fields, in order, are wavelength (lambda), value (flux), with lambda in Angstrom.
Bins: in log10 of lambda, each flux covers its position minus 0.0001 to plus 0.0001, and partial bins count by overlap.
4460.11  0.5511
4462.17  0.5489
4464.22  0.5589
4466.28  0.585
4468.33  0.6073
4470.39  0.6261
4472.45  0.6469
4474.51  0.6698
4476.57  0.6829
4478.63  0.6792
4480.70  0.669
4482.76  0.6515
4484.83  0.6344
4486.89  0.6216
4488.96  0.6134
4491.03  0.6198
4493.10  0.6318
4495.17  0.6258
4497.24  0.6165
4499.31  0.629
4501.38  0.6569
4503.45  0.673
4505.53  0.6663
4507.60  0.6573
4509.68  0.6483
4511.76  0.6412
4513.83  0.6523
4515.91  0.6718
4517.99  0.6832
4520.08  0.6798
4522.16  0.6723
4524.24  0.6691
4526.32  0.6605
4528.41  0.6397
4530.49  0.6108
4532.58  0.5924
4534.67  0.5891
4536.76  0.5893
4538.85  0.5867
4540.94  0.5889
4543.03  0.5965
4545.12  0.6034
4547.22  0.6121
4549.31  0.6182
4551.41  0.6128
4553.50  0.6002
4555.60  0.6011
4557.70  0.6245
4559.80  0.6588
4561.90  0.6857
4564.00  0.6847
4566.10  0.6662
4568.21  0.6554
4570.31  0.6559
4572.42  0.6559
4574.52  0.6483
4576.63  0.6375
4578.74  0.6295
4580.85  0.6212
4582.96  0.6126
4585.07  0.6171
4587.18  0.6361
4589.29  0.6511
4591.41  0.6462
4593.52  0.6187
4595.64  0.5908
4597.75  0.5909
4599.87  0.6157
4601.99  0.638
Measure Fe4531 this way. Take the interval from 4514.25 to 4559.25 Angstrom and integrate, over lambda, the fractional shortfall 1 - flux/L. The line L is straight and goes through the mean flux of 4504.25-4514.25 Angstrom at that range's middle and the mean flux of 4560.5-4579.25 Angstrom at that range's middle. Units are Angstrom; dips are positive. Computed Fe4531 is 2.1 Angstrom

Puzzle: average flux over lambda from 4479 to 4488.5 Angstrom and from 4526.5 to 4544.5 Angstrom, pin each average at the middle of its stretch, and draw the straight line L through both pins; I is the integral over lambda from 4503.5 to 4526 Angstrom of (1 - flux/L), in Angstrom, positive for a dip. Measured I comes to -1.7 Angstrom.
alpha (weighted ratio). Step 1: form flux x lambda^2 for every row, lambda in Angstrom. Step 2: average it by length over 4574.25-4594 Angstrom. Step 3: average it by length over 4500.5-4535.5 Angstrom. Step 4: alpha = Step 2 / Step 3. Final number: 1.00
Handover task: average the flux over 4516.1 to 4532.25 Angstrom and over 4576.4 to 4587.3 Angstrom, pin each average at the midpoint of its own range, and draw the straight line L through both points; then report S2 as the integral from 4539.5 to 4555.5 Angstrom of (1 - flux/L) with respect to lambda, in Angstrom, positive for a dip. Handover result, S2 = 0.98 Angstrom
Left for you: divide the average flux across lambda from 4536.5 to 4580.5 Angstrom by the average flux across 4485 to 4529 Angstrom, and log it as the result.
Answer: 0.97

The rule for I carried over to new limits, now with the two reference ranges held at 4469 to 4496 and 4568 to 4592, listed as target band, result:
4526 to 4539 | 0.7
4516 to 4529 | -0.6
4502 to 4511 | -0.3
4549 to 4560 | 0.4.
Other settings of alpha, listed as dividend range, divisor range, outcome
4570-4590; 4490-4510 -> 1.02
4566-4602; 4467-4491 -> 1.03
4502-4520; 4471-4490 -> 1.03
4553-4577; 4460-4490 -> 1.08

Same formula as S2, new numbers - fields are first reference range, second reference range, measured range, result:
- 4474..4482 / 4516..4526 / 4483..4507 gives 1.4 Angstrom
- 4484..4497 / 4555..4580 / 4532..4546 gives 1.1 Angstrom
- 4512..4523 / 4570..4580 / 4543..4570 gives 0.7 Angstrom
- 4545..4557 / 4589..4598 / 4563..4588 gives -1.2 Angstrom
